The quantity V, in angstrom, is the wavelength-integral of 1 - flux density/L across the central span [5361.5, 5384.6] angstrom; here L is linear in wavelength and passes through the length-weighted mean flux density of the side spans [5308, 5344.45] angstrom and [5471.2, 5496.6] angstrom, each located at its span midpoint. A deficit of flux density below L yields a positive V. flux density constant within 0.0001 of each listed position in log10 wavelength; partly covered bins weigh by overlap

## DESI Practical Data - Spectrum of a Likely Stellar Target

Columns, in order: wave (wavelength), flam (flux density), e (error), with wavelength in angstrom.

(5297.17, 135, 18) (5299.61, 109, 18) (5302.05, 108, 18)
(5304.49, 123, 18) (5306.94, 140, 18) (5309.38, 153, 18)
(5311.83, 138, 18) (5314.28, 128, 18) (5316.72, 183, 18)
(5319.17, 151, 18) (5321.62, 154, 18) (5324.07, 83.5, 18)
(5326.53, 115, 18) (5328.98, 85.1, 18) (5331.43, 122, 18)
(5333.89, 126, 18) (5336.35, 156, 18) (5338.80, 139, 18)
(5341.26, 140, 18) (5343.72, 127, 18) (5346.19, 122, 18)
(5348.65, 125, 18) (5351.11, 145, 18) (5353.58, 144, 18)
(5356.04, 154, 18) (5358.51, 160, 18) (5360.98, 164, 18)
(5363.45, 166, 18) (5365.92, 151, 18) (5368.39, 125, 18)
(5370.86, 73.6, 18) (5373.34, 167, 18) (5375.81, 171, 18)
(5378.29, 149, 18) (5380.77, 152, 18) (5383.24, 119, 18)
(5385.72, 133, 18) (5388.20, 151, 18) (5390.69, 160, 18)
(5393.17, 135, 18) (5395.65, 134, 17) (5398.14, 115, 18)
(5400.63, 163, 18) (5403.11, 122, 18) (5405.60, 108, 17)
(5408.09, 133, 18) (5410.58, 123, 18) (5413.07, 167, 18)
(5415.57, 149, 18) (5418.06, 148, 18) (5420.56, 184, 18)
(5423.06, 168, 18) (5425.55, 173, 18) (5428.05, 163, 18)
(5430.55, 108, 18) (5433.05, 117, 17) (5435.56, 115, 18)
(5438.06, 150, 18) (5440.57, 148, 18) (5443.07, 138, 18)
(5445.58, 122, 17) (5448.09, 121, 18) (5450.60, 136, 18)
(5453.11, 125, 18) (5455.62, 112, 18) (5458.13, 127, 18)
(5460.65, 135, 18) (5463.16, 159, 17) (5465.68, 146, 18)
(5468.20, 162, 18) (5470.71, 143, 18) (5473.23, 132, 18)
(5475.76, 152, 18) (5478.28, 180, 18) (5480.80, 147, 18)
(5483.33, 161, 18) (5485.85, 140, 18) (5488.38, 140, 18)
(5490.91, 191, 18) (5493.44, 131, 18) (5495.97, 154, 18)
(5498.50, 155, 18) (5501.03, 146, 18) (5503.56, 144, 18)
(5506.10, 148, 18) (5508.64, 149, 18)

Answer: -0.51 angstrom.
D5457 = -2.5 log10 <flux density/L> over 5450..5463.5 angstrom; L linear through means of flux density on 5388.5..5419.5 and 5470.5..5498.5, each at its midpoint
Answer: 0.14 mag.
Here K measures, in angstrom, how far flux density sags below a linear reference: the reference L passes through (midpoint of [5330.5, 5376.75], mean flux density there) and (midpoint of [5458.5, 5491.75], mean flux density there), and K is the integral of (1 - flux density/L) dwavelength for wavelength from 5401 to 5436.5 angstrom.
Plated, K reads 1.1 angstrom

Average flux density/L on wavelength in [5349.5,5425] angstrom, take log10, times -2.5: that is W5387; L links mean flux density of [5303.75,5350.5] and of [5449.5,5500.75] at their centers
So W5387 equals -0.05 mag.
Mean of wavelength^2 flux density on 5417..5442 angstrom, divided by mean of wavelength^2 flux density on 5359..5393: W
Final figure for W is 1.04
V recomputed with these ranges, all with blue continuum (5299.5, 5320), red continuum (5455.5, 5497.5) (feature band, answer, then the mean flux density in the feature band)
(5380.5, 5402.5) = 0.7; 139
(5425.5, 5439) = 1.1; 134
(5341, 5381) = -0.5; 143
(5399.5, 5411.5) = 1.2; 130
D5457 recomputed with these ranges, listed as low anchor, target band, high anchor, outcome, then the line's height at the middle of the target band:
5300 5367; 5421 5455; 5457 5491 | 0.06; 146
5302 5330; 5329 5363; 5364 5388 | -0.03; 135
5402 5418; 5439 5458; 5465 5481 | 0.13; 145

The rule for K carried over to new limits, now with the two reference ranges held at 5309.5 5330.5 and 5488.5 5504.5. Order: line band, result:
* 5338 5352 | 0.1 angstrom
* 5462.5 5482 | -0.3 angstrom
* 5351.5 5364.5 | -2.0 angstrom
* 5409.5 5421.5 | -0.9 angstrom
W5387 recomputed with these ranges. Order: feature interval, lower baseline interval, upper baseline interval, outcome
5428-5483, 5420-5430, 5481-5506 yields 0.16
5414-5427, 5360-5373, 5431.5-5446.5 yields -0.23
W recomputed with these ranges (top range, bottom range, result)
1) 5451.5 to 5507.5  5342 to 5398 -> 1.08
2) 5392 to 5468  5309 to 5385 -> 1.03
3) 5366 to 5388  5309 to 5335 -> 1.08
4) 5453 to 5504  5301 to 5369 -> 1.13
